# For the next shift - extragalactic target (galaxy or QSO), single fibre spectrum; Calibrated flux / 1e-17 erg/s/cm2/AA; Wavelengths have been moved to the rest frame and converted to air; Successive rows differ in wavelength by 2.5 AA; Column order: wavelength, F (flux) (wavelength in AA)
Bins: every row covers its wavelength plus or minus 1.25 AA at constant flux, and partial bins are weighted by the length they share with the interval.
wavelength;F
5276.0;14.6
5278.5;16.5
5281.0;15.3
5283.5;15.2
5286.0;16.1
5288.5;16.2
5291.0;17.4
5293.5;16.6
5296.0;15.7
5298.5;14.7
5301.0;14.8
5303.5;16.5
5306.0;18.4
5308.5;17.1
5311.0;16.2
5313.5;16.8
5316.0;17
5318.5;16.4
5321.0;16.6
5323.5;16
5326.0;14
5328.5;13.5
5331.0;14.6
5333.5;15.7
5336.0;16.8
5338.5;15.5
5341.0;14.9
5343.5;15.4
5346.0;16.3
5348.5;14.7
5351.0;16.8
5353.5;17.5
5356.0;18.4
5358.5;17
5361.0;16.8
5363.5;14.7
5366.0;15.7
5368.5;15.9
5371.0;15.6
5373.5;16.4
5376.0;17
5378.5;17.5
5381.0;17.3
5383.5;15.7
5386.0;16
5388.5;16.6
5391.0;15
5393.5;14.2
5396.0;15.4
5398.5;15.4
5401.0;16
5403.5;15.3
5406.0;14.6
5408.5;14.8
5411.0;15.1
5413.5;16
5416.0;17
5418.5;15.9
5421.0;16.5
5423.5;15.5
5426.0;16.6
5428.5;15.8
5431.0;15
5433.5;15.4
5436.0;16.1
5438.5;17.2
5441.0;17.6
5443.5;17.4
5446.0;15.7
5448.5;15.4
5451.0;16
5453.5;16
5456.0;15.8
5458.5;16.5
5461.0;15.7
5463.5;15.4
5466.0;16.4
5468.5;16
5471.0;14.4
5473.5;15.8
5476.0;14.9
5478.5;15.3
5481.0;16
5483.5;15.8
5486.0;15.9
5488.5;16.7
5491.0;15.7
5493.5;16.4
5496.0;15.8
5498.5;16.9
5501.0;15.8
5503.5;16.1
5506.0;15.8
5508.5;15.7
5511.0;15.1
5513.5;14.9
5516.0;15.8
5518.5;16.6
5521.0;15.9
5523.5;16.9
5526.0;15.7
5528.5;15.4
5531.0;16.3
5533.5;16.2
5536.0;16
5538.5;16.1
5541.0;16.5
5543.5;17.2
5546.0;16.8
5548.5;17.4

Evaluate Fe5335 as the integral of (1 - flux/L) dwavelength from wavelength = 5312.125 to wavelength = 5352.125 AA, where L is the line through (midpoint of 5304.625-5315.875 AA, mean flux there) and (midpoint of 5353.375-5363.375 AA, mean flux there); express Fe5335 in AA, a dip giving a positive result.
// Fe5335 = 3.3 AA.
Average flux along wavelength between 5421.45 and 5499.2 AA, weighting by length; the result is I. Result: 16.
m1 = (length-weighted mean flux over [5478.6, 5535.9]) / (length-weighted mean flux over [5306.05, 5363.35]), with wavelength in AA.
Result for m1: 0.99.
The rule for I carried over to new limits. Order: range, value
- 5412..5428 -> 16.2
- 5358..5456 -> 16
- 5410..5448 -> 16.2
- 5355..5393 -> 16.3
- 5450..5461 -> 16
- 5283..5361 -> 16.1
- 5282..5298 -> 16.1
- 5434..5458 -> 16.3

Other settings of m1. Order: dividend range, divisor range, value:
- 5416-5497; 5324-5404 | 1.01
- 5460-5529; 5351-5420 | 0.99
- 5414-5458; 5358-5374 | 1.01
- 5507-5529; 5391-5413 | 1.04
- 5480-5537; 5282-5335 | 1.00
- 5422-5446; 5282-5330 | 1.01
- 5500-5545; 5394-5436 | 1.02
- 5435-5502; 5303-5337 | 1.00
